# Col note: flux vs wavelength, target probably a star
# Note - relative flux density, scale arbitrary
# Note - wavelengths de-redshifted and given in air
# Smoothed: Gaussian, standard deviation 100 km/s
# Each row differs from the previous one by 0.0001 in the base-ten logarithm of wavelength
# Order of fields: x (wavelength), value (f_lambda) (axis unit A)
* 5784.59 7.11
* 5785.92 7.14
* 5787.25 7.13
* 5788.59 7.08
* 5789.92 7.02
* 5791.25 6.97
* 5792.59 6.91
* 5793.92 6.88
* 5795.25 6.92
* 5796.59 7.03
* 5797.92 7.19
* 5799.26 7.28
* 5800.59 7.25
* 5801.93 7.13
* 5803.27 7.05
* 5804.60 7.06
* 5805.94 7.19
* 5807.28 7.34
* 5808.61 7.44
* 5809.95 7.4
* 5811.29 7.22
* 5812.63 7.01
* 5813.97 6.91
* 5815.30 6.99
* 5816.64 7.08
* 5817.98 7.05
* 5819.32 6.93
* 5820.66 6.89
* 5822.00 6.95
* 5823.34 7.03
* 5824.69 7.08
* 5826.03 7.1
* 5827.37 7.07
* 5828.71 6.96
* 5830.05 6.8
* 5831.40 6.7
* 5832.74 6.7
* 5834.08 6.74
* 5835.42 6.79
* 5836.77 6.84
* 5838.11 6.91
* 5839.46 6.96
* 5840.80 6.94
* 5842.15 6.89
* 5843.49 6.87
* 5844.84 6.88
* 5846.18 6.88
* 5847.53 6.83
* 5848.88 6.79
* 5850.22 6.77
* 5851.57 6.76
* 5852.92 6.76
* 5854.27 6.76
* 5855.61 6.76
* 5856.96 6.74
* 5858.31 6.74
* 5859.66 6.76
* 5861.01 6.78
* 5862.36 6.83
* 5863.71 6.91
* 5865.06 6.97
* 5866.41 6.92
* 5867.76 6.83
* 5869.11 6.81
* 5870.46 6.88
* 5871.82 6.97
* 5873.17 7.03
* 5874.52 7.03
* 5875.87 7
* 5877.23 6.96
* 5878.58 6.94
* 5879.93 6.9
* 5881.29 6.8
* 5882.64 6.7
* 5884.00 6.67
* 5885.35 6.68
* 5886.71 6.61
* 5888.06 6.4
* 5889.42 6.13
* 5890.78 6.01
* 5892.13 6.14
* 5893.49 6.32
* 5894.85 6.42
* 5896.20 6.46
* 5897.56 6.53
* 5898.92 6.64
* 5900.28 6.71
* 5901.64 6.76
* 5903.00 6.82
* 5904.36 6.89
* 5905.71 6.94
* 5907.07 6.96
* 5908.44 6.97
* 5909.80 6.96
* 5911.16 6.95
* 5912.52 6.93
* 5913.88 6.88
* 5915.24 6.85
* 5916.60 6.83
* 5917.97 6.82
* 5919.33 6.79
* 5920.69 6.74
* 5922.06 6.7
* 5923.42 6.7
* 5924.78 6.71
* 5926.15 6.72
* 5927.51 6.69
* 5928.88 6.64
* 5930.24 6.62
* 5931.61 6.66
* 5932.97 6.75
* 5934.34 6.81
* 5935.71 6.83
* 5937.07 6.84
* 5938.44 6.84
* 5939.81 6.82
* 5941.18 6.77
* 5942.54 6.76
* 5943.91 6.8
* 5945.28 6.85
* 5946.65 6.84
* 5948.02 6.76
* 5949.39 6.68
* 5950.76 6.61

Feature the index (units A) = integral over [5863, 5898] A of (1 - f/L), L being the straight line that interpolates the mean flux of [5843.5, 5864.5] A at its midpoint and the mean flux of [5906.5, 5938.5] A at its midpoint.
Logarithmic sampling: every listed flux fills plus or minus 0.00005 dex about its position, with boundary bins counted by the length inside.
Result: 0.5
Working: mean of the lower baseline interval 6.8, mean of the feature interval 6.69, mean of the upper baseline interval 6.8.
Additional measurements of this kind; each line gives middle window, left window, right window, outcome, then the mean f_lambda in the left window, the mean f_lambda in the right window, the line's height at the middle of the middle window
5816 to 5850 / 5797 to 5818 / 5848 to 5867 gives 0.4 A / 7.17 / 6.8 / 6.98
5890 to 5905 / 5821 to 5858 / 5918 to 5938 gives 0.6 A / 6.86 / 6.73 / 6.78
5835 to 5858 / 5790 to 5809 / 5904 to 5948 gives 0.6 A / 7.11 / 6.81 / 7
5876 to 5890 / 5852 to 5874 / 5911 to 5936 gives 0.2 A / 6.84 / 6.76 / 6.82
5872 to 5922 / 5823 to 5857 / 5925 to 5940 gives 0.4 A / 6.86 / 6.74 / 6.79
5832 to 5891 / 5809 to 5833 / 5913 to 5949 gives 1.0 A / 7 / 6.77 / 6.92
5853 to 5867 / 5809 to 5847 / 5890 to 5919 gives 0.1 A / 6.95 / 6.7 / 6.85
